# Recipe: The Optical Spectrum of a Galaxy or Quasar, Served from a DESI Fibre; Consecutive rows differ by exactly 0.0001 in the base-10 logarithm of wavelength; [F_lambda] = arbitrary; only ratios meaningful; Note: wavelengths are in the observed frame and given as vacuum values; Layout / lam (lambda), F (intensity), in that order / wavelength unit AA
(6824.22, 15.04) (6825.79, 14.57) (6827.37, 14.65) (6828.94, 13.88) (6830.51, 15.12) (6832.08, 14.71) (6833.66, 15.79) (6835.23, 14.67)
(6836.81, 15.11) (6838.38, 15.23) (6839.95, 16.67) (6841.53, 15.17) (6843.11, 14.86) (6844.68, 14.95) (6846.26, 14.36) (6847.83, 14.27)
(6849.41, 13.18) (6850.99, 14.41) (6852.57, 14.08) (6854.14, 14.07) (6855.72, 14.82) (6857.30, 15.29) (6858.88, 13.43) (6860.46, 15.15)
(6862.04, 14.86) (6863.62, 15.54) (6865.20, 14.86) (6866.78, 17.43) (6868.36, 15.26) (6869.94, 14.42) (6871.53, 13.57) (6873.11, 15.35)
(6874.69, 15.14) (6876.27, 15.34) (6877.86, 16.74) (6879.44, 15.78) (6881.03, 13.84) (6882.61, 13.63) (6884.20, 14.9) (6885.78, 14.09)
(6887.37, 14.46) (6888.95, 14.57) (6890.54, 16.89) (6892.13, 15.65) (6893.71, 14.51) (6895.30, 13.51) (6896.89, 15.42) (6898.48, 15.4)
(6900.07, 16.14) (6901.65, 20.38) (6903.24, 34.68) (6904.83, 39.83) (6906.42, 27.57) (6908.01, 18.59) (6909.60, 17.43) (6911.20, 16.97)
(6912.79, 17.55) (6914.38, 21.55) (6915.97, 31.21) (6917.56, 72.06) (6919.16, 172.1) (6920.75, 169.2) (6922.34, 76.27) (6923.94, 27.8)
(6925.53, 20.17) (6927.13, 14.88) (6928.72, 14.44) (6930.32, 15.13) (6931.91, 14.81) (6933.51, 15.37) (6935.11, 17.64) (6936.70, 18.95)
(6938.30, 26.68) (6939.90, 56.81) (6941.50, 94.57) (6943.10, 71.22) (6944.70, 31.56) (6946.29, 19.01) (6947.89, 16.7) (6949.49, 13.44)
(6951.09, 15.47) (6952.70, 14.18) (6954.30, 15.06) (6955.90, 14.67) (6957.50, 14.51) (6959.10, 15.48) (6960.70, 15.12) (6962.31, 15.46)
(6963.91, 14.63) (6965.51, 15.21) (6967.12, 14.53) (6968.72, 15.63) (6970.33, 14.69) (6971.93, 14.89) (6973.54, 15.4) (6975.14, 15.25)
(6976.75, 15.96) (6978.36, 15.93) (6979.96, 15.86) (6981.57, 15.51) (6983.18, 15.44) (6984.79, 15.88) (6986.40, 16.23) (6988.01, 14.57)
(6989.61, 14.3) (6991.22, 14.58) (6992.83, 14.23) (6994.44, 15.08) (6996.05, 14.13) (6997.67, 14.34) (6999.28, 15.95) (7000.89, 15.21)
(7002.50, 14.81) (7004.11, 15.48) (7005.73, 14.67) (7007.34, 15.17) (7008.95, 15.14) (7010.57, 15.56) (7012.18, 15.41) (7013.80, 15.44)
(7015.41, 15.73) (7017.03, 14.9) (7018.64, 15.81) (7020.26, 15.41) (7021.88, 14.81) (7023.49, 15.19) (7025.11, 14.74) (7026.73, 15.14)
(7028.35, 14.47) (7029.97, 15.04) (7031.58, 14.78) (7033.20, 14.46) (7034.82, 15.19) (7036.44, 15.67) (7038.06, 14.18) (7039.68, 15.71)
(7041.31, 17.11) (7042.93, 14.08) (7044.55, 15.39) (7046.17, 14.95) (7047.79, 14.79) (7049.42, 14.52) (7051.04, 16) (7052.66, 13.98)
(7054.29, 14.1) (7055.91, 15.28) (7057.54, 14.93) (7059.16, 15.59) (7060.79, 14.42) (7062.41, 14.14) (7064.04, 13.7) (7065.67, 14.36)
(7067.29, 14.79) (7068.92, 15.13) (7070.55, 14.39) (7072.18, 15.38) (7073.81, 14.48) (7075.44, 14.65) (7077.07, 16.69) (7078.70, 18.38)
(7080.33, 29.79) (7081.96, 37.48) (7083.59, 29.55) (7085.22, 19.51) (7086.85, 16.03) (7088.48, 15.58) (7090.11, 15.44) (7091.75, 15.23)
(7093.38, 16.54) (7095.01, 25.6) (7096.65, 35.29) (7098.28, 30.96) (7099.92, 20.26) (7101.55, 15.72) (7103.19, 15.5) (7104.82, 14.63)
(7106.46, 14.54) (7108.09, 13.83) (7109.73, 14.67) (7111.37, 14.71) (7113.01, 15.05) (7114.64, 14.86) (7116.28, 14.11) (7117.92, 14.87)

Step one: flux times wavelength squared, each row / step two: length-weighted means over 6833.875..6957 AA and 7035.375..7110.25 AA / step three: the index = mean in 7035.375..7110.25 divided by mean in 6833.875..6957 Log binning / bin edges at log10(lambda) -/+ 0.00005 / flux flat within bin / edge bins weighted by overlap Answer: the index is 0.74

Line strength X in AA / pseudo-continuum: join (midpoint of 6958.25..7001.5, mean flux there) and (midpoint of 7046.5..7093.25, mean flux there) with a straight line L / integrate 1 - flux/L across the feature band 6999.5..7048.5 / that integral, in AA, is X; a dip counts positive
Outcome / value 2.8 AA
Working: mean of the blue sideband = 15.2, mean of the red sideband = 17.1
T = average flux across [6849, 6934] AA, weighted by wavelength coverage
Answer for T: 25.1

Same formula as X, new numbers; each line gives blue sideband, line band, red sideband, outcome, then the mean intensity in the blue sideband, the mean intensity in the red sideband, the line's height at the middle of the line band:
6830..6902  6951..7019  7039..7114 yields 5.21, 15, 17.5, 16.4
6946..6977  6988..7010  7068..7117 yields 1.86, 15.2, 18.8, 16.2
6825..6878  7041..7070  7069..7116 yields 5.60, 14.9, 19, 18.3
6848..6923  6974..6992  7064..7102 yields 5.94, 26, 20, 23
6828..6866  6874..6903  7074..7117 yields -0.34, 14.8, 19.3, 15.5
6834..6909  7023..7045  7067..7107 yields 4.47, 16.4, 19.8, 18.9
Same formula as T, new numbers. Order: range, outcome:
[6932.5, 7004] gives 19.9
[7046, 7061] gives 14.9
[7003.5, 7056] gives 15.1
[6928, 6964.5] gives 24.5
